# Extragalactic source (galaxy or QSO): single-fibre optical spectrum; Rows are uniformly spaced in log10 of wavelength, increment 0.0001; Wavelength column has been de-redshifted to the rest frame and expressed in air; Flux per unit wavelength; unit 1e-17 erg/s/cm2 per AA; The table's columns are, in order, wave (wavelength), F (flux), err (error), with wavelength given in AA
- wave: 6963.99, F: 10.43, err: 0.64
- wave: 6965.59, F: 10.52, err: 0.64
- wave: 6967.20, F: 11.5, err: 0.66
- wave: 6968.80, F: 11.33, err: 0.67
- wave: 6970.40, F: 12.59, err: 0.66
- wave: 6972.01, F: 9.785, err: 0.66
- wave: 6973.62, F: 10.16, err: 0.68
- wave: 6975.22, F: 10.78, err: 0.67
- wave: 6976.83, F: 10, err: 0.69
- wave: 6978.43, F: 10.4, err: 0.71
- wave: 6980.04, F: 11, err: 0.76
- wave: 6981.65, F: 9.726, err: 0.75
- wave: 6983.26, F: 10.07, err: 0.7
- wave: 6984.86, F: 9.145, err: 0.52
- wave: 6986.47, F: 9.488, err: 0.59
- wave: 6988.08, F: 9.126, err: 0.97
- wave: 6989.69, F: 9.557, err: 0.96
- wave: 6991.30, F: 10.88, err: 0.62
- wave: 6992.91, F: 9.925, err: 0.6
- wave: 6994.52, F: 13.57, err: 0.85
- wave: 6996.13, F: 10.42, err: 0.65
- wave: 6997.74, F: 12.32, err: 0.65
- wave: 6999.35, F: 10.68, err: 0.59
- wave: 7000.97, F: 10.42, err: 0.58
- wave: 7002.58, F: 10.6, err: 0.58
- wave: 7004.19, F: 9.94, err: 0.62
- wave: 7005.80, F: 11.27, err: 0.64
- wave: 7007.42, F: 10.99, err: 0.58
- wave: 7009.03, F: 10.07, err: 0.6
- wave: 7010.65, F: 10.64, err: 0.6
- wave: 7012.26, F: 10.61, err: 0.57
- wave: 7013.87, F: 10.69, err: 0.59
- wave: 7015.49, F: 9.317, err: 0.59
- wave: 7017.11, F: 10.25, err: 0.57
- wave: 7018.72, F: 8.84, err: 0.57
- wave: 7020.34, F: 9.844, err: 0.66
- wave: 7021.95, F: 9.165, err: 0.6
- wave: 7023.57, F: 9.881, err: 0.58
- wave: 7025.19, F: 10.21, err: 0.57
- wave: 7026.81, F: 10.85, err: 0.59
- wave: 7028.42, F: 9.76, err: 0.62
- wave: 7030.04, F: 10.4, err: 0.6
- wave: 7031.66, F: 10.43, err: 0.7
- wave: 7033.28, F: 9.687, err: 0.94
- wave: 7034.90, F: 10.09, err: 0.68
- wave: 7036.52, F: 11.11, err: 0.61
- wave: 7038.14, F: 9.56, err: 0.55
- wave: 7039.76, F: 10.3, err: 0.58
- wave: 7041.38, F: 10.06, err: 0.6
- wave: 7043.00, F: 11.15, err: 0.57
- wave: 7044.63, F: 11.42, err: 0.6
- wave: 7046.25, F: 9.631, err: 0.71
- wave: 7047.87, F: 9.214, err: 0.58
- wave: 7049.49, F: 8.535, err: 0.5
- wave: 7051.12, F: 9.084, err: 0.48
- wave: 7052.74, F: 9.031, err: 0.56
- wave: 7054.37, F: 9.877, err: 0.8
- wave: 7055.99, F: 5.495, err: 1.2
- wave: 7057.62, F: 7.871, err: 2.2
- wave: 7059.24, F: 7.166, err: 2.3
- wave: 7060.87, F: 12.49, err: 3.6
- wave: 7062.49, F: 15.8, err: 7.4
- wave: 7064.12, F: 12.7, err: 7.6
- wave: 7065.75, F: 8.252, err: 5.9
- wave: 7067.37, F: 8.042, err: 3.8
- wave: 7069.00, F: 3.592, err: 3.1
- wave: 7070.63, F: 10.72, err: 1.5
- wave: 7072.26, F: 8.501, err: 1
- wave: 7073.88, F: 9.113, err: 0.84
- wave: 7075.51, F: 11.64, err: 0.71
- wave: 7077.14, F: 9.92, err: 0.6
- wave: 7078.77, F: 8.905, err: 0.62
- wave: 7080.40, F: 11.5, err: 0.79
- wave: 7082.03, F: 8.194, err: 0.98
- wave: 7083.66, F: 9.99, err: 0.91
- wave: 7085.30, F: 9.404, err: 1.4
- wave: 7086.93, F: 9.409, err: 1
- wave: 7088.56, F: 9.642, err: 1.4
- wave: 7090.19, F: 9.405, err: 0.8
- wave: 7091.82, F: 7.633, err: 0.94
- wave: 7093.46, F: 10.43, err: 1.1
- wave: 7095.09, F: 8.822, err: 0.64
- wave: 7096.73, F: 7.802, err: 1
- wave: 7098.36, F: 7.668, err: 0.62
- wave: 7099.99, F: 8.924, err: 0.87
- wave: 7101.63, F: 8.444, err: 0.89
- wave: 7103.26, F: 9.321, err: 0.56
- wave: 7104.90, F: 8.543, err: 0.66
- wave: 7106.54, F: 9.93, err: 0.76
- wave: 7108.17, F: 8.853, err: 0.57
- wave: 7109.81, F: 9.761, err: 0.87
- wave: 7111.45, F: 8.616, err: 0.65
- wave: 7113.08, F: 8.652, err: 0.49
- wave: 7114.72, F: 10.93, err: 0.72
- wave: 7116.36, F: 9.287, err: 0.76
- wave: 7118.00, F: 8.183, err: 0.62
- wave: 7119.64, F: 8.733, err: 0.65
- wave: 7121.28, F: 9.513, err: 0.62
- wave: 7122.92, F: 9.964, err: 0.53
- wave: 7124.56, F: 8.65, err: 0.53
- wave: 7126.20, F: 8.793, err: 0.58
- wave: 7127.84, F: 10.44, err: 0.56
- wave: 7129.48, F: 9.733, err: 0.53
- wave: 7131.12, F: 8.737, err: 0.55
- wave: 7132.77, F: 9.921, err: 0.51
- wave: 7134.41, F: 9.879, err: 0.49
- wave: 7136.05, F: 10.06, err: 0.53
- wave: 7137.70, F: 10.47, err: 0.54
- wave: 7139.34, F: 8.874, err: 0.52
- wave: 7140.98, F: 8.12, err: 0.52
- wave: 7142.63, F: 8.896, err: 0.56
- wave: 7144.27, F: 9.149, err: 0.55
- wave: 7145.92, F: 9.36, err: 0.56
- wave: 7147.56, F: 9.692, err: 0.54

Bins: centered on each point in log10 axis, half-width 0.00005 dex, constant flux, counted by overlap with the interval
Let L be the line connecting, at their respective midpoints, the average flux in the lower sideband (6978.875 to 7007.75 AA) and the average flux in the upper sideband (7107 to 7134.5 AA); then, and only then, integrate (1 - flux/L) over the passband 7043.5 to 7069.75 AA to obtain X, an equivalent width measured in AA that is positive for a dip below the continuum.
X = 1.6 AA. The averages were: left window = 10.5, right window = 9.33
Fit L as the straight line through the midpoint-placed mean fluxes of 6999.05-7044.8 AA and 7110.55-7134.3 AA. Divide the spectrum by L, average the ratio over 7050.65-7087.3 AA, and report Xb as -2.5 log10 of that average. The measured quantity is 0.04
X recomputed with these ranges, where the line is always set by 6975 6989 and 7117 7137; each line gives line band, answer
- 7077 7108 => 1.3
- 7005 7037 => -1.3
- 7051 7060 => 1.5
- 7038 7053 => -0.2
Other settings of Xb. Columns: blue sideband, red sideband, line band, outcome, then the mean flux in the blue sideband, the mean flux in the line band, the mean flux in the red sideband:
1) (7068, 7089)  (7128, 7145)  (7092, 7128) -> 0.04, 9.25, 9.05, 9.43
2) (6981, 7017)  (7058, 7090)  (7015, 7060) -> 0.05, 10.4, 9.58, 9.71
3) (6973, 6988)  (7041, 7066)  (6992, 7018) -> -0.08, 10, 10.7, 9.89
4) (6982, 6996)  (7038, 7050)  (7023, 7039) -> -0.01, 10.2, 10.2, 10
